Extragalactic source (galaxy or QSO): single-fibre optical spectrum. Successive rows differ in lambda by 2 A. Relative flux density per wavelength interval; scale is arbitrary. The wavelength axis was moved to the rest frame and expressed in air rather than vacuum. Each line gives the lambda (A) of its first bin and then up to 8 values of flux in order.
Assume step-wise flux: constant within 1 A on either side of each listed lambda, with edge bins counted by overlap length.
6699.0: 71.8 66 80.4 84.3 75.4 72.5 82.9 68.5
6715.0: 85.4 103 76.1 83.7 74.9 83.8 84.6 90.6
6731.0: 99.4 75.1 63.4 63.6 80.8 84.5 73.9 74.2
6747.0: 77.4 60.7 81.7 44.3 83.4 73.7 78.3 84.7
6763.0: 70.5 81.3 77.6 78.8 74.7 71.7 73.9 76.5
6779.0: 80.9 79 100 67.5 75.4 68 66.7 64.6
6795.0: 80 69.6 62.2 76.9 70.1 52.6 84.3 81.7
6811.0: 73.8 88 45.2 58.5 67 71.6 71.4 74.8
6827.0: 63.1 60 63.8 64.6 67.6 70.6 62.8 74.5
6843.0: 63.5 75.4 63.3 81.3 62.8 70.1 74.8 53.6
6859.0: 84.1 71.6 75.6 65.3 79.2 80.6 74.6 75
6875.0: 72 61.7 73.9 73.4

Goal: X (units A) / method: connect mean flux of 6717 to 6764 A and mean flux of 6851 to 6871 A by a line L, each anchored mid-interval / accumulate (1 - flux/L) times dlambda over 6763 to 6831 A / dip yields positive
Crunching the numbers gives 2.5 A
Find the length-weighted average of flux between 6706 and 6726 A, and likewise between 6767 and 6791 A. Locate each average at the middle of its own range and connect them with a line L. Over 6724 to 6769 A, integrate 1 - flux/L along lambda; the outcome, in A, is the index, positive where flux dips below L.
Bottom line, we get 1.1 A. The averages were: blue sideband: 80.6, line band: 76.8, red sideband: 76.5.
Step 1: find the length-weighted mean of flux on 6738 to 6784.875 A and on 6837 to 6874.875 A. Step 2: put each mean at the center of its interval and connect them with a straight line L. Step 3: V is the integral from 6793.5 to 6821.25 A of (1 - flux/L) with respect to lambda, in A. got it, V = 1.5 A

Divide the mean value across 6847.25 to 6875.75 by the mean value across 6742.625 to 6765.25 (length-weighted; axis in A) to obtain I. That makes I 1.0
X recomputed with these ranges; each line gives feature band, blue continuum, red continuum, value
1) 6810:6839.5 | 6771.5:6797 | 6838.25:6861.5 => 2.0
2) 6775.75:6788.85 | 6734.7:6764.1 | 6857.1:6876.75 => -1.0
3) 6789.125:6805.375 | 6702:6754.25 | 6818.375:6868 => 1.0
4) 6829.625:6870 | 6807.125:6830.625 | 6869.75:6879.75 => 0.2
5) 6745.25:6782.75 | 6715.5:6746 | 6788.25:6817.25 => 0.1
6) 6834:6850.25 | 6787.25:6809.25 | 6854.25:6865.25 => 0.3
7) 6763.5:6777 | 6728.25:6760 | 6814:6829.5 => -0.9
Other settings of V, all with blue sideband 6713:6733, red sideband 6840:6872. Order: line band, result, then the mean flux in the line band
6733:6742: 1.1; 73.3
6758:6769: 0.4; 78.5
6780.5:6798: 0.9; 74.4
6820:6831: 1.1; 67.8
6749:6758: 1.4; 69.7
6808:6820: 1.1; 69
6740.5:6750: 1.1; 73.6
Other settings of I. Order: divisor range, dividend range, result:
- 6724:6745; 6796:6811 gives 0.89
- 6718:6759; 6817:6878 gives 0.91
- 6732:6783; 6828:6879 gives 0.93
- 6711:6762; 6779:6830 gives 0.91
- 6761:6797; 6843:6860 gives 0.93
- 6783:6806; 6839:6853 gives 1.00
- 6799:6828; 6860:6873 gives 1.07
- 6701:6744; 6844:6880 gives 0.90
